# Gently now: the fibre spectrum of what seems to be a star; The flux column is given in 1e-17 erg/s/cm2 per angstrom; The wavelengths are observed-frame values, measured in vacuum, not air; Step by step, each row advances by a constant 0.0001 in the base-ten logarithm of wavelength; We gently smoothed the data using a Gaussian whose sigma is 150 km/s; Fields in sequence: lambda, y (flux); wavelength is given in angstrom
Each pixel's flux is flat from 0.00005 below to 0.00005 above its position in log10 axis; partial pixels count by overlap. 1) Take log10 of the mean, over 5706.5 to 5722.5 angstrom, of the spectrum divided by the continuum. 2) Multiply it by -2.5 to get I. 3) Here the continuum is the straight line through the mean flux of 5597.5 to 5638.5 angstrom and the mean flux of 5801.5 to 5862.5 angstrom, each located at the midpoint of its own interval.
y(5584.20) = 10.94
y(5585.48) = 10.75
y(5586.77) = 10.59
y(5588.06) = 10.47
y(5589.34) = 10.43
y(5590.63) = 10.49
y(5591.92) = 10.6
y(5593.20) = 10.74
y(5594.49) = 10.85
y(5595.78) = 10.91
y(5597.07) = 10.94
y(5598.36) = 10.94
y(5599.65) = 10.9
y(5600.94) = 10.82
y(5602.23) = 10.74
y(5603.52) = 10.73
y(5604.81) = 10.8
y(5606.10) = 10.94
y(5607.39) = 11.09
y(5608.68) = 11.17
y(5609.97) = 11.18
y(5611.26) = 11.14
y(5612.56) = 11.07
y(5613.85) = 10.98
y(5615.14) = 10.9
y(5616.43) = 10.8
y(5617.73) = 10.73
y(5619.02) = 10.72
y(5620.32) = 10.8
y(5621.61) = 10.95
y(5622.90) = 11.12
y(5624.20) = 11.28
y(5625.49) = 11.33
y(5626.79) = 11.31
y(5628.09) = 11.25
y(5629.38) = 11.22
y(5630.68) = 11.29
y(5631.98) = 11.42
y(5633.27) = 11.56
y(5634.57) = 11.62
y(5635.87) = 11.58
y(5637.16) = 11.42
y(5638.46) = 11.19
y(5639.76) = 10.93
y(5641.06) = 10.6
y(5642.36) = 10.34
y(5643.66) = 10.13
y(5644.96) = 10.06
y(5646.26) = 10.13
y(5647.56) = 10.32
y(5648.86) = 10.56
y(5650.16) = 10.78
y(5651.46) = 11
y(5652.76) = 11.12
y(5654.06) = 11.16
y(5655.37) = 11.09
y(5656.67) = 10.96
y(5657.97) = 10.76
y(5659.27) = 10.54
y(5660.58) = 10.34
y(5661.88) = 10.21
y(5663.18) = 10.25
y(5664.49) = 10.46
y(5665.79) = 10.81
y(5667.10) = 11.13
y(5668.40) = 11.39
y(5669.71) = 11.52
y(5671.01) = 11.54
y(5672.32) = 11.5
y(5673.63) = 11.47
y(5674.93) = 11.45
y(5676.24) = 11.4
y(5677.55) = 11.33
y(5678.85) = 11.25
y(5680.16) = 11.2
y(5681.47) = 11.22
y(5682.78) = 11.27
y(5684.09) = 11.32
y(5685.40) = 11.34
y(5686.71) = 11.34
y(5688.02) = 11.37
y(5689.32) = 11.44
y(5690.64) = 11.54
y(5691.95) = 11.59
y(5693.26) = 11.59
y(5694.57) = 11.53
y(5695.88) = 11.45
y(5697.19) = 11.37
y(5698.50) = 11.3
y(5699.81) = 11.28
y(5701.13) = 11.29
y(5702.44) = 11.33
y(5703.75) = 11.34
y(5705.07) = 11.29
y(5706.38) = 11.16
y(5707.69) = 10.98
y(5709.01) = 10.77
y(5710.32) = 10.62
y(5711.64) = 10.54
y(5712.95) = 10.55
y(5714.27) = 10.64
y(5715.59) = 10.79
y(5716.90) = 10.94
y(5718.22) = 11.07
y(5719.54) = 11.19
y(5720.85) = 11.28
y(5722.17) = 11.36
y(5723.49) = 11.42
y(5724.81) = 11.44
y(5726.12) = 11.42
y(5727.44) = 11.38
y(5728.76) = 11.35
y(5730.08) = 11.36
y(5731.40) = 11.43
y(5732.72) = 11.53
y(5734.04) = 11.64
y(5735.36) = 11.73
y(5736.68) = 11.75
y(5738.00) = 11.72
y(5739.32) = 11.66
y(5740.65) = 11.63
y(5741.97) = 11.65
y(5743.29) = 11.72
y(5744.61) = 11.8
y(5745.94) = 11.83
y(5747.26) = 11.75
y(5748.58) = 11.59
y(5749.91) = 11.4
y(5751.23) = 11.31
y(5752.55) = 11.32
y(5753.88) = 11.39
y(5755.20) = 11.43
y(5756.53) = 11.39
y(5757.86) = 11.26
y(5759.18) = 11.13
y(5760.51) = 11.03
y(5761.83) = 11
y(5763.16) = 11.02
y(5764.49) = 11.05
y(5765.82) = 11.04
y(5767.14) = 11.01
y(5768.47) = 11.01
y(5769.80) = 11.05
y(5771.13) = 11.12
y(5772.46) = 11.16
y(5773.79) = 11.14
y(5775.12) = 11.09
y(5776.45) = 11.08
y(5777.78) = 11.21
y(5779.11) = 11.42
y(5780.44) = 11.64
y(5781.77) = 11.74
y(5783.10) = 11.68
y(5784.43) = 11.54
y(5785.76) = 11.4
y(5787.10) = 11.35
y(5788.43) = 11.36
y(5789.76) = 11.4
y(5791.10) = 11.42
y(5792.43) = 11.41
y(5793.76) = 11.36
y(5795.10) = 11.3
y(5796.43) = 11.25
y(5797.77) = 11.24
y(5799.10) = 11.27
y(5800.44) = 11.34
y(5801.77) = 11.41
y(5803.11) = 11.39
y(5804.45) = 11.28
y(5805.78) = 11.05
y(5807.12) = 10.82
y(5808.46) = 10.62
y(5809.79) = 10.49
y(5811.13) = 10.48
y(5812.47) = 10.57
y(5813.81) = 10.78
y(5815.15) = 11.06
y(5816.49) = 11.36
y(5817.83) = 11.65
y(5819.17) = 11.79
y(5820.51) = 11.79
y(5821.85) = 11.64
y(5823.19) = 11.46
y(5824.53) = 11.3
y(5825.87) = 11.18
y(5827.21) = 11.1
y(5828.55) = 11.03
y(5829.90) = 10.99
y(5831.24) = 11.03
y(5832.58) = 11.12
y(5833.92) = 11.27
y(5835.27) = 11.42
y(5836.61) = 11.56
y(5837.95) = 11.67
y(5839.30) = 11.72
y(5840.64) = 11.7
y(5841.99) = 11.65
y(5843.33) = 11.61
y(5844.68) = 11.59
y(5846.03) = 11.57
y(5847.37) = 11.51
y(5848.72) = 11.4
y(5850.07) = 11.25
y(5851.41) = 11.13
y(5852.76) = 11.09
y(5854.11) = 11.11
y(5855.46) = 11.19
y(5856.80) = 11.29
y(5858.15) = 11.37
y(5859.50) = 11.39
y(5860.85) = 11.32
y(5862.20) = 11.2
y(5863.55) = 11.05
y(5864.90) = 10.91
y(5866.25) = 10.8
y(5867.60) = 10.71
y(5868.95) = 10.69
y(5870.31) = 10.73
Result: 0.03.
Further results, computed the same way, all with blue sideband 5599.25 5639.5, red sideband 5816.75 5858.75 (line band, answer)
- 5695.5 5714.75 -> 0.015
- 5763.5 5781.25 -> 0.014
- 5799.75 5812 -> 0.036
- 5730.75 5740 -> -0.036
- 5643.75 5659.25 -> 0.044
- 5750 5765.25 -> 0.007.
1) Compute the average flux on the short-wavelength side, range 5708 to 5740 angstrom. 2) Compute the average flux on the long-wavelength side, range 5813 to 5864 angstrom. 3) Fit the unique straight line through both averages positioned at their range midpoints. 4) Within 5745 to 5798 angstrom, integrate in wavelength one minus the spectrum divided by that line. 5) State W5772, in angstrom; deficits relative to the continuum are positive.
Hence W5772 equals -0.2 angstrom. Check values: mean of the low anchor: 11.2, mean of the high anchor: 11.4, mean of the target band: 11.3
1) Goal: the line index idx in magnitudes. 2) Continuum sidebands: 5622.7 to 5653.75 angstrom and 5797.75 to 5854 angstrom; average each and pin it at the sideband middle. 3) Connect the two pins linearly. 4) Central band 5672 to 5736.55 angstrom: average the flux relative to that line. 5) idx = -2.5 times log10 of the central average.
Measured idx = -0.02 mag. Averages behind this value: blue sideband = 11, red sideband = 11.3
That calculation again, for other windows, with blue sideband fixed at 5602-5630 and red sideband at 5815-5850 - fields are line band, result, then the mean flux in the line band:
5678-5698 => -0.02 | 11.4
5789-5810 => 0.02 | 11.2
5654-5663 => 0.04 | 10.7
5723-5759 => -0.03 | 11.5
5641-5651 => 0.07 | 10.4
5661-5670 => 0.03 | 10.8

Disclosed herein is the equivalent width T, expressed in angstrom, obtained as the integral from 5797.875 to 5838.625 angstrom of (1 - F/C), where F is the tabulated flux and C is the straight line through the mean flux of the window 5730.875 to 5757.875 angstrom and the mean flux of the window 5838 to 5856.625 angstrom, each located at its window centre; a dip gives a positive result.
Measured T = 1.0 angstrom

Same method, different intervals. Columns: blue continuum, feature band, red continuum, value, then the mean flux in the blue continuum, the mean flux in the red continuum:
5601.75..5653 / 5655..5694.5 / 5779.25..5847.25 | -0.39 angstrom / 11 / 11.3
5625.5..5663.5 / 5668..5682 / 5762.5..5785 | -0.54 angstrom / 10.9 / 11.2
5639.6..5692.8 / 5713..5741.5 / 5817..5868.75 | -0.65 angstrom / 11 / 11.3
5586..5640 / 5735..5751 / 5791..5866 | -0.74 angstrom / 11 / 11.3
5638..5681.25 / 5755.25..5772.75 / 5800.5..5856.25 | 0.02 angstrom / 10.9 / 11.3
